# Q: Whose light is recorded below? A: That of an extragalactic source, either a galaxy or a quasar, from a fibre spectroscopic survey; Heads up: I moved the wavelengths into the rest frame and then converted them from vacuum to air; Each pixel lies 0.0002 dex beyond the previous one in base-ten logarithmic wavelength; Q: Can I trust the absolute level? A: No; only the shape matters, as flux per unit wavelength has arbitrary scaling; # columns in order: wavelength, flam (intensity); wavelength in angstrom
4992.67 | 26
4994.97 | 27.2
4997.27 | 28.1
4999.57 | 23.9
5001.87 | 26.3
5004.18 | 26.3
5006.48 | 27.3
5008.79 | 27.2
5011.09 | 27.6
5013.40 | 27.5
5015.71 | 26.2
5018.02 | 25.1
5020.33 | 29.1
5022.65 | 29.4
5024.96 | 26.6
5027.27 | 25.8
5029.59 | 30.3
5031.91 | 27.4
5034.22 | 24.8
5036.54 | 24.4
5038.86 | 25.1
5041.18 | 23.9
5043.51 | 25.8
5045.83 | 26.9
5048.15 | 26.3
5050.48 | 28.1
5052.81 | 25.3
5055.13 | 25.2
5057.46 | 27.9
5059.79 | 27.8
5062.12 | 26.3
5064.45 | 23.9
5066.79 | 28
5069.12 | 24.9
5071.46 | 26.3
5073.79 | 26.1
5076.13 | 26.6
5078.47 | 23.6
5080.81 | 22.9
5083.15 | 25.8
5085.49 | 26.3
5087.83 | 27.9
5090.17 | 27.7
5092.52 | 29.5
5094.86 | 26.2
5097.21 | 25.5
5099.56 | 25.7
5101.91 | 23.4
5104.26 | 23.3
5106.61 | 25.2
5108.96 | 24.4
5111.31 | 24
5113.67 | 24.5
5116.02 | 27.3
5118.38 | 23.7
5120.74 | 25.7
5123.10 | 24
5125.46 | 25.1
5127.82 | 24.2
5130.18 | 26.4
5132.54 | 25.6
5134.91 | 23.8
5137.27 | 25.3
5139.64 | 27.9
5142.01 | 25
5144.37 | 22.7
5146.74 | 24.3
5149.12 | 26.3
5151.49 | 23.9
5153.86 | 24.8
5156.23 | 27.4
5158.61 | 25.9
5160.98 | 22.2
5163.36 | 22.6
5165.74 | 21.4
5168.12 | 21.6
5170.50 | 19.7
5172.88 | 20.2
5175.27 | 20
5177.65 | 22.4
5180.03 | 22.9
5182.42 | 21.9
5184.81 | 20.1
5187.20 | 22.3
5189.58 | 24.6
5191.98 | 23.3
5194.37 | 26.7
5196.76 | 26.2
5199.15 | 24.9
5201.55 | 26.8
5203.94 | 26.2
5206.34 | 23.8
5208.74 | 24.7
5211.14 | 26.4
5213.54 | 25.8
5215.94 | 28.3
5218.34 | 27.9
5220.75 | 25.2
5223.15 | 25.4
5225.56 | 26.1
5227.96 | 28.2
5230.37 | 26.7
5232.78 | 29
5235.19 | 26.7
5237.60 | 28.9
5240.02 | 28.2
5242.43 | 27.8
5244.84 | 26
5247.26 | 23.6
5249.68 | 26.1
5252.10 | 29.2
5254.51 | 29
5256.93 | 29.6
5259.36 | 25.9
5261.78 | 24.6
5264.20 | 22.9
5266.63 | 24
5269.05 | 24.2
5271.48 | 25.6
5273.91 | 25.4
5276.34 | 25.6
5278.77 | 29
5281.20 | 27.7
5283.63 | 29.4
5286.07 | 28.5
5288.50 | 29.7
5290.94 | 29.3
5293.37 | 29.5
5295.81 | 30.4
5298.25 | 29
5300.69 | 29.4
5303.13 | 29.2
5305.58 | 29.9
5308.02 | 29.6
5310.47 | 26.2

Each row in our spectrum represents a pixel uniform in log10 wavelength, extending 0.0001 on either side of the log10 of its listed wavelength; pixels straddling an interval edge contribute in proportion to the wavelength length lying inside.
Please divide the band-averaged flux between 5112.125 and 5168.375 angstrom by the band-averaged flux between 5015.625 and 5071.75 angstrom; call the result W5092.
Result 0.9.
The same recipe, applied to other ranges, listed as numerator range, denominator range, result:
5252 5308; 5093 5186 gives 1.15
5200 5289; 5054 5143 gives 1.04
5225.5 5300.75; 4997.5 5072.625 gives 1.03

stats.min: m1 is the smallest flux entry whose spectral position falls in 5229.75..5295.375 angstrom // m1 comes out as 22.9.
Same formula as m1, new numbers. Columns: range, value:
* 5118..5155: 22.7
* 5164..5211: 19.7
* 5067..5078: 24.9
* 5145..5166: 21.4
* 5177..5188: 20.1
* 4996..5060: 23.9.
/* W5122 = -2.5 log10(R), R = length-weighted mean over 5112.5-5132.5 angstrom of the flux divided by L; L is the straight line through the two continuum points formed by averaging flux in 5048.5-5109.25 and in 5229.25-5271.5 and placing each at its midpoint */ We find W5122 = 0.04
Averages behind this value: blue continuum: 25.9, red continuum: 26.6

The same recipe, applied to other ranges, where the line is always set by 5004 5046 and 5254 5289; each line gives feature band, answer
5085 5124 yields 0.05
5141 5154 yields 0.09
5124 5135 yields 0.06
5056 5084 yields 0.03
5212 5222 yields -0.01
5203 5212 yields 0.06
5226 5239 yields -0.05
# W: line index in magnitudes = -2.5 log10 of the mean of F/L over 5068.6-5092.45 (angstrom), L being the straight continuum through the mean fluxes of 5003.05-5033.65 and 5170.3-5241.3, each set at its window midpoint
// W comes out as 0.02 mag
